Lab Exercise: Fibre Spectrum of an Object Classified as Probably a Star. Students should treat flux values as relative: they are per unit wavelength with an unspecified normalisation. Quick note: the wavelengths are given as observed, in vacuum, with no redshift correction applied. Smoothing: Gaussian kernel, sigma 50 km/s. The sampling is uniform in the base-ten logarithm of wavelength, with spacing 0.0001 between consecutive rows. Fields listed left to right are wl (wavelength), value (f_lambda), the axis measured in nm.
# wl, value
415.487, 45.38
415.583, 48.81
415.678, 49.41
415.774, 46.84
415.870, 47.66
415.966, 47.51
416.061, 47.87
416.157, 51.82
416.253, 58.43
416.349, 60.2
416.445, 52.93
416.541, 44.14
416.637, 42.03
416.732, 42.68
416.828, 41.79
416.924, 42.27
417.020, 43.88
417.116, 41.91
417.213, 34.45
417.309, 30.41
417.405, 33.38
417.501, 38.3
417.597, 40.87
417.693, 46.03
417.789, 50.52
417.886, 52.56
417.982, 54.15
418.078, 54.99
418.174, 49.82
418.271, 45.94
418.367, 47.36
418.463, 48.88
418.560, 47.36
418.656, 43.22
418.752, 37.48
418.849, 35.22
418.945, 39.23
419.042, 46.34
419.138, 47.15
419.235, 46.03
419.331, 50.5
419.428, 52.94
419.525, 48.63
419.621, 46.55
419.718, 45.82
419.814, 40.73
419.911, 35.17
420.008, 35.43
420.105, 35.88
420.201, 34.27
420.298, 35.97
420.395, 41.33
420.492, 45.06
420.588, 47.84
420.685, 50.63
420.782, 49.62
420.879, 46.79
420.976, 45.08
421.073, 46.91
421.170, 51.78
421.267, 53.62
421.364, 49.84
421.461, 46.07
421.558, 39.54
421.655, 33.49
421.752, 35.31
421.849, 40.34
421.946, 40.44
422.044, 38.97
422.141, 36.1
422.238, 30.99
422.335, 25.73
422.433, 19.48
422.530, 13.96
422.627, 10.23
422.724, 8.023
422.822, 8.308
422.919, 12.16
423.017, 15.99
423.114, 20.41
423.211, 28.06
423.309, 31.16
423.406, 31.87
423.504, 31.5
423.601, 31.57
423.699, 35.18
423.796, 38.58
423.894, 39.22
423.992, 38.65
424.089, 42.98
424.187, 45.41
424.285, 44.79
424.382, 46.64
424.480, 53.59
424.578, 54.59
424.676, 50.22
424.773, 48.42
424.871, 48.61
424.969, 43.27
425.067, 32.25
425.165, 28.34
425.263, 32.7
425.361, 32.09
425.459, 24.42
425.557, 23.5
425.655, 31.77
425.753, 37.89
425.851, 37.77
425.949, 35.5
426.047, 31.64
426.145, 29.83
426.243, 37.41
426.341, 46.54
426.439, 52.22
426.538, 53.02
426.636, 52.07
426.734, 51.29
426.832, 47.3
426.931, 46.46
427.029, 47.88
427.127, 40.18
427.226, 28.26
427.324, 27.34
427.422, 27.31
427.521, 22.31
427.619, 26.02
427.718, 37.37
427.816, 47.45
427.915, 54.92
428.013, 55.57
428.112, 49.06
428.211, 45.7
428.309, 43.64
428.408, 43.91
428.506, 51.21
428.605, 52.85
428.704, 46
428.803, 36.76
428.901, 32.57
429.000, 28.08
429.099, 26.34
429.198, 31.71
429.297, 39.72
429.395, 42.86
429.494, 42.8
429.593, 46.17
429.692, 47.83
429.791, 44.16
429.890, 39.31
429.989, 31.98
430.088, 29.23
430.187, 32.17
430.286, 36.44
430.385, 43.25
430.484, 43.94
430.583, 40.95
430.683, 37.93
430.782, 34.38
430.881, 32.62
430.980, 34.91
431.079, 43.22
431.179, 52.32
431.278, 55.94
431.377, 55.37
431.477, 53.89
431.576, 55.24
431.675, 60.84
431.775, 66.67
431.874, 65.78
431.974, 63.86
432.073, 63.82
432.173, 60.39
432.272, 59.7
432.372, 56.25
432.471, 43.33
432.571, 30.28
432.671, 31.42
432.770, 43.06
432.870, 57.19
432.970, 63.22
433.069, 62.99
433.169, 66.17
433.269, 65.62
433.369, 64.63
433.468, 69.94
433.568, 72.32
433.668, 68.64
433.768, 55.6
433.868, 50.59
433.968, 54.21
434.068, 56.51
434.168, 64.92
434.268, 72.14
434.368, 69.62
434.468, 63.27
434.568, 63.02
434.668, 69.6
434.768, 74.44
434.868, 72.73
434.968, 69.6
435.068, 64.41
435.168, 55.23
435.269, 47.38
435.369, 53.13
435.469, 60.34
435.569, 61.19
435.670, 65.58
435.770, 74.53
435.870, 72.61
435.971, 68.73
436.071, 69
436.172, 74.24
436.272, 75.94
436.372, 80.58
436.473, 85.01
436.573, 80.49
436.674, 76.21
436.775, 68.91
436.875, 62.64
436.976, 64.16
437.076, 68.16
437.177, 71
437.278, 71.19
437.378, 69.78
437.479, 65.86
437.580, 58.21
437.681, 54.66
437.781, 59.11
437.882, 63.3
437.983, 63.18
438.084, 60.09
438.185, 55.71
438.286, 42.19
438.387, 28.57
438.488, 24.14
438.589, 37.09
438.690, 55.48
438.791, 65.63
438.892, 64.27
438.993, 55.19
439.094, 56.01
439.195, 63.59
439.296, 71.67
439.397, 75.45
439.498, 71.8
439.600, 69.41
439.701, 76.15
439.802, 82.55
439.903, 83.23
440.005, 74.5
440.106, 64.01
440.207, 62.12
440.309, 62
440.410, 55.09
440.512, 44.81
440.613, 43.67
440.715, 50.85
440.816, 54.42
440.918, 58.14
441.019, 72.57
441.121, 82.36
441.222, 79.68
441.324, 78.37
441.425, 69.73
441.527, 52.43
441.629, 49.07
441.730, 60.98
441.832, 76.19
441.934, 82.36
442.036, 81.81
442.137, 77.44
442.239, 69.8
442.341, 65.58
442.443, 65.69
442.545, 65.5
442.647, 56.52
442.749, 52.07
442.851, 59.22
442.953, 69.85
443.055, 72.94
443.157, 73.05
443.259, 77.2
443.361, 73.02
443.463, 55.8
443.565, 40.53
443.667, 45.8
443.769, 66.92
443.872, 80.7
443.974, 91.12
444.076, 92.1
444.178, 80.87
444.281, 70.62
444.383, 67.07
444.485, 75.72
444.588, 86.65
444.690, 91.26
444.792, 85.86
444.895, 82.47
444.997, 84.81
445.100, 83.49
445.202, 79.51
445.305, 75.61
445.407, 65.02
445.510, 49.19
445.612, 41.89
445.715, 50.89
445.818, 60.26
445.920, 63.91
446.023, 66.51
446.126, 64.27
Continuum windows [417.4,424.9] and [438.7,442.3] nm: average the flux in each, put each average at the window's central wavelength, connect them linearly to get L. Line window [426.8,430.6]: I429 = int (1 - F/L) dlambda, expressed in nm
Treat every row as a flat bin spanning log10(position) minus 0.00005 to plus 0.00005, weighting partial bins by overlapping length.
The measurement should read 0.786 nm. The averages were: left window 39.9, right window 66.7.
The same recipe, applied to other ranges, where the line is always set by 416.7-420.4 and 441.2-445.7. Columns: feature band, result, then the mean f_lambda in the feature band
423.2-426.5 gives 0.77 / 38.3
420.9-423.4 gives 0.82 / 31.4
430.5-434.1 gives 0.26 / 54.1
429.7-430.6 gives 0.28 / 38.3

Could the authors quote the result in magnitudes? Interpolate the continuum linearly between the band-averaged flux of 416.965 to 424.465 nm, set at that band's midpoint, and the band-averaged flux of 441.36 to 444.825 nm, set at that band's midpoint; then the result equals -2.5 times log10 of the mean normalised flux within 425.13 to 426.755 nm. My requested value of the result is 0.24 mag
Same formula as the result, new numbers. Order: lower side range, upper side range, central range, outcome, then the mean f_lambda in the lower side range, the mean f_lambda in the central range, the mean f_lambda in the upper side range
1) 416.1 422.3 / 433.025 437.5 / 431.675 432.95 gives 0.16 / 44.1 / 53.9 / 67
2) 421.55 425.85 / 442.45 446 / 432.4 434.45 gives -0.15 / 33.1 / 58.2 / 69.6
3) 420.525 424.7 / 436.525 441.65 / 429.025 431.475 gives 0.20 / 36.3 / 40.4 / 62.6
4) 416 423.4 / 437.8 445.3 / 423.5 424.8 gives 0.06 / 40.3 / 43.3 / 66.6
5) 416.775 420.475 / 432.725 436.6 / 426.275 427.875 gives 0.32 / 43.2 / 40.8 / 65.6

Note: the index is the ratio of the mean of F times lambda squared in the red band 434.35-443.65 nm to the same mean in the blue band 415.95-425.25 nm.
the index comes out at 1.74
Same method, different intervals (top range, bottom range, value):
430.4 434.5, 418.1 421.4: 1.30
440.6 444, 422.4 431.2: 1.91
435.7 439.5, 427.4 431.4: 1.63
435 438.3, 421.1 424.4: 2.14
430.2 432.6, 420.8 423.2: 1.61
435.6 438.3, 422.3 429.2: 1.95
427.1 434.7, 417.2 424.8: 1.29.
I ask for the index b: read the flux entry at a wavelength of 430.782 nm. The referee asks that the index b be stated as 34.38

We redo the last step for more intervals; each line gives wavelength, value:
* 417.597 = 40.87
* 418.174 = 49.82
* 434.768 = 74.44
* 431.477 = 53.89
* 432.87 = 57.19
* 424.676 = 50.22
